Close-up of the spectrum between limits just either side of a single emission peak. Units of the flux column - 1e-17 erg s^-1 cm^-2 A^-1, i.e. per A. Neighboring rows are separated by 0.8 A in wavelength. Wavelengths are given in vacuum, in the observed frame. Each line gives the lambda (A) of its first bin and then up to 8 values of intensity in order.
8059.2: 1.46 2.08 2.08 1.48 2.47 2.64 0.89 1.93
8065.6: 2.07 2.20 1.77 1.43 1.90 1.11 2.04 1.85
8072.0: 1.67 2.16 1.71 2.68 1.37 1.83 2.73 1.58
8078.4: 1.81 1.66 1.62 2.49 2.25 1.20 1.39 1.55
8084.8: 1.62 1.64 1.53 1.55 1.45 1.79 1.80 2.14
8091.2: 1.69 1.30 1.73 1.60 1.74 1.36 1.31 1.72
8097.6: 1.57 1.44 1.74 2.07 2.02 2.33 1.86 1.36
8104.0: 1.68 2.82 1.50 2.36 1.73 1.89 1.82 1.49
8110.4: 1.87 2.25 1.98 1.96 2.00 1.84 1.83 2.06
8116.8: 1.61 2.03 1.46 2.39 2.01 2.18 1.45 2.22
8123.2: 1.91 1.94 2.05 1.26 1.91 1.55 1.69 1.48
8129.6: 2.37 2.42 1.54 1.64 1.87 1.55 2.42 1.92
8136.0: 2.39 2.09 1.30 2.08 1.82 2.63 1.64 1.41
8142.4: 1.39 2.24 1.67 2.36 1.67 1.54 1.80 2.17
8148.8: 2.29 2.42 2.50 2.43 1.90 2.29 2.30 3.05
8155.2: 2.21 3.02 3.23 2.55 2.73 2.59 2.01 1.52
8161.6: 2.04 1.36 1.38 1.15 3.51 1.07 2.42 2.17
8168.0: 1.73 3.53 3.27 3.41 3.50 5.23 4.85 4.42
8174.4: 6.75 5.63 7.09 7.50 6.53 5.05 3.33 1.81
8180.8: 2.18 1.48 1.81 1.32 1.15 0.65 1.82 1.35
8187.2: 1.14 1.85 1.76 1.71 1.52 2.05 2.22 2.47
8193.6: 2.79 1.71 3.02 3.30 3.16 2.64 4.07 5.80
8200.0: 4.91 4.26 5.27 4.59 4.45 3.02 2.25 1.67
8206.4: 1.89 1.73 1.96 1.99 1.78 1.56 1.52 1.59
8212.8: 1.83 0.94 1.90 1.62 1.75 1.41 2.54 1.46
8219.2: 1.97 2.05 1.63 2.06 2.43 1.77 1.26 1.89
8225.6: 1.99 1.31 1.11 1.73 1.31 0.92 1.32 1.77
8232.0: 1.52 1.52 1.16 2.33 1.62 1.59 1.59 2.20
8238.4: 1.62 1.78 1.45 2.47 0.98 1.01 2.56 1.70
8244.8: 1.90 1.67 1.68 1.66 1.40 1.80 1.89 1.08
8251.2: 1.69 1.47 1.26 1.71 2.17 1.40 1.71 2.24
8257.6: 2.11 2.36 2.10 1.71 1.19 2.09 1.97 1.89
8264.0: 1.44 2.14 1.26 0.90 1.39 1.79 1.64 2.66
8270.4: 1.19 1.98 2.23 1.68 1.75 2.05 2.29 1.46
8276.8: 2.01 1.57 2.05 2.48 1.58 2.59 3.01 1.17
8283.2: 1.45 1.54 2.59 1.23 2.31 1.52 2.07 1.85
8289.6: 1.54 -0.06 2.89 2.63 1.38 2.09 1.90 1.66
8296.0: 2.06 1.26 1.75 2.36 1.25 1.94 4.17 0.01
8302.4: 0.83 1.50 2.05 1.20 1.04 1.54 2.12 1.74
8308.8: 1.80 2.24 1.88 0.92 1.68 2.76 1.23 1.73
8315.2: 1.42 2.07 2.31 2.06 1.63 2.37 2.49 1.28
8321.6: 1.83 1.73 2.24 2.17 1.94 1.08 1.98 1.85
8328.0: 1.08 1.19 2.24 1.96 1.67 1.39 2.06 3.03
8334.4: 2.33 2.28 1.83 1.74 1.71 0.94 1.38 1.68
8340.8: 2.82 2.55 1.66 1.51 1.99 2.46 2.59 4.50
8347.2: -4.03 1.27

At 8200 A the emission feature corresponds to [N II] 6583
